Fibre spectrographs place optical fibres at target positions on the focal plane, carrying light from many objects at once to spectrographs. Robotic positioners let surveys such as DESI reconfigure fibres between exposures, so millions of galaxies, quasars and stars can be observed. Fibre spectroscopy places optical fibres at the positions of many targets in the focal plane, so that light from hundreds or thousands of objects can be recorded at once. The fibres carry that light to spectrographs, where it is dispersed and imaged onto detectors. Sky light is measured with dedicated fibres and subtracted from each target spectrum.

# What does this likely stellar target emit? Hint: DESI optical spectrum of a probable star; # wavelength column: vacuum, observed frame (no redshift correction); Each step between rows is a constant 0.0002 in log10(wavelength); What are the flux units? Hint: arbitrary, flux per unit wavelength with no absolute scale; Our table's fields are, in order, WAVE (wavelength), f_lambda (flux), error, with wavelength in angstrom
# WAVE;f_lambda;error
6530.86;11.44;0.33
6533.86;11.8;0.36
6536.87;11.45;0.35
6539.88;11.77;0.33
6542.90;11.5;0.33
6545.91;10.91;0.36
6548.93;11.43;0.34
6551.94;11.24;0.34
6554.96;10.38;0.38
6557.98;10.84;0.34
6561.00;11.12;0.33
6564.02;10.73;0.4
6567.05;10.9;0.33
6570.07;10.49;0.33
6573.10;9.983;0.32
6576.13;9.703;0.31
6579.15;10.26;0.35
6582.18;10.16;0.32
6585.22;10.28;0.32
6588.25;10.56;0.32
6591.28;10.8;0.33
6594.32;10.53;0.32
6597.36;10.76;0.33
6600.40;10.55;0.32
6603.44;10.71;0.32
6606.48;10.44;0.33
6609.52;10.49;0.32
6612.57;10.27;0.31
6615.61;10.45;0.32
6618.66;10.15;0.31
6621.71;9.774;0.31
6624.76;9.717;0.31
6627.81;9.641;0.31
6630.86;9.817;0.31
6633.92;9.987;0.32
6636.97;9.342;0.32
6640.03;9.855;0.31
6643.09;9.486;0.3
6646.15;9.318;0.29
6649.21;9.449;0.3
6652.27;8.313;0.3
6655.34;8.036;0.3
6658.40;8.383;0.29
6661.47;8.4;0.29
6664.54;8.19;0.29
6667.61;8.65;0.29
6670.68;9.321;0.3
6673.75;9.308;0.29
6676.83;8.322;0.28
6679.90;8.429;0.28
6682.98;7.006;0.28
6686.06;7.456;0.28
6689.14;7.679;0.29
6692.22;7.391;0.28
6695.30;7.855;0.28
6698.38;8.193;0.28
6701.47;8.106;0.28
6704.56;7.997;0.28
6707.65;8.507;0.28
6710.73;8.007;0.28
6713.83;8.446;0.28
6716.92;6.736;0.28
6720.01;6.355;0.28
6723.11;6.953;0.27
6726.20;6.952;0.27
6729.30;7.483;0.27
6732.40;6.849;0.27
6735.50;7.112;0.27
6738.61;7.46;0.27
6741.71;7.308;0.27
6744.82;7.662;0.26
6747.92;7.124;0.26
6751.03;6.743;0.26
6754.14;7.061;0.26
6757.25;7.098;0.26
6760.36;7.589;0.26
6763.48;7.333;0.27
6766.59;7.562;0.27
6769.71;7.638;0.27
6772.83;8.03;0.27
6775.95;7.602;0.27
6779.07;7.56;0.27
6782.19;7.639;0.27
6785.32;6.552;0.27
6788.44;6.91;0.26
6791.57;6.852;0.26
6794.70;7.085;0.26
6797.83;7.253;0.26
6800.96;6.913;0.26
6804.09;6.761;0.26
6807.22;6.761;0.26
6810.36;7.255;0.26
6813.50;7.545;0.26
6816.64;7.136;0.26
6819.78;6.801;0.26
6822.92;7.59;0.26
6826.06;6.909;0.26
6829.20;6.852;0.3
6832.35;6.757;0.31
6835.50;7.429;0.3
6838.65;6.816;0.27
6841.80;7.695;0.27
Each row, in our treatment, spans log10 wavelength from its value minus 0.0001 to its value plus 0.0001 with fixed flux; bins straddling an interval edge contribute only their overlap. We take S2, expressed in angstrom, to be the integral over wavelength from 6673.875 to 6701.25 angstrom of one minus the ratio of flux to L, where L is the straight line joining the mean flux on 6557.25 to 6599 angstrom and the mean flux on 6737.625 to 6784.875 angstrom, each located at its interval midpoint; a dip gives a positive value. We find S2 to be 2.4 angstrom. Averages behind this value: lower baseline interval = 10.5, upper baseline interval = 7.41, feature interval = 7.88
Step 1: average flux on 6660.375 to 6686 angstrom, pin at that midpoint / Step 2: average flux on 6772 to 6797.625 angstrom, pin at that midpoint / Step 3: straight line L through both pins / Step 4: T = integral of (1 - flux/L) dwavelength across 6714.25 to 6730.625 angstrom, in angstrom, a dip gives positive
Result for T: 1.9 angstrom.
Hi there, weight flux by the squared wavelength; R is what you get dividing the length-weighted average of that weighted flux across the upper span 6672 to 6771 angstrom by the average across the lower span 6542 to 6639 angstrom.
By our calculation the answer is 0.8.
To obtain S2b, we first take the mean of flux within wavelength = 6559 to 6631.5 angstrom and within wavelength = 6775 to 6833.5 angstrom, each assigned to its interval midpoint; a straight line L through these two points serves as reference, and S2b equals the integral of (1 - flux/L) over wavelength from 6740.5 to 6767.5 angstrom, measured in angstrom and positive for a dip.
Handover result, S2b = 2.1 angstrom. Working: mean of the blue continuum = 10.4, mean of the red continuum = 7.09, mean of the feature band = 7.27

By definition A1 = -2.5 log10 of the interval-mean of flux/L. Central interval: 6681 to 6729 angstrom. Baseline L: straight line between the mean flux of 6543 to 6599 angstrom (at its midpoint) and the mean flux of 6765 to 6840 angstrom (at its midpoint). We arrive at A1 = 0.14 mag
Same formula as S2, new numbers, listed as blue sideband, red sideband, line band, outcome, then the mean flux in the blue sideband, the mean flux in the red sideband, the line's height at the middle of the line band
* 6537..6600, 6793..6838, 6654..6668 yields 1.6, 10.7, 7.07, 9.36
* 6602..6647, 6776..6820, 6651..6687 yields 3.5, 9.97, 7.1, 9.23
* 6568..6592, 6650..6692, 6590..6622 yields -2.5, 10.3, 8.26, 9.7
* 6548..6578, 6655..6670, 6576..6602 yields -1.0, 10.7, 8.41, 10.1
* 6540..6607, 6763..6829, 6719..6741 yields 3.2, 10.7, 7.21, 8.24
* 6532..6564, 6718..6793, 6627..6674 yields 0.9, 11.2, 7.22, 9.25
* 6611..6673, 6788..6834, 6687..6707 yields 1.6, 9.33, 7.03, 8.58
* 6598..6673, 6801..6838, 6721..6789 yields 5.5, 9.54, 7.06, 7.93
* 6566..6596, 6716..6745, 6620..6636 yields -0.8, 10.4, 7.07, 9.33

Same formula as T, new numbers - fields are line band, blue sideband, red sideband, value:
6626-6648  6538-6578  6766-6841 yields 0.1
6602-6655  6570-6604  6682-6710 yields -2.1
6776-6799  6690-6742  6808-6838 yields 0.3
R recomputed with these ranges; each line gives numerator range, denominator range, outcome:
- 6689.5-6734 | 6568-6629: 0.76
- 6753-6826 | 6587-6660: 0.77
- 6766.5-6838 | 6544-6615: 0.72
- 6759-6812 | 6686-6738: 0.98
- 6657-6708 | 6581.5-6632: 0.81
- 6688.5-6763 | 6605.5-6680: 0.82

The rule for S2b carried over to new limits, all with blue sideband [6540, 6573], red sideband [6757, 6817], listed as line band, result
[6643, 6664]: 1.58 angstrom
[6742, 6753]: 0.98 angstrom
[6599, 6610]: -0.41 angstrom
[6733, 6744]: 1.03 angstrom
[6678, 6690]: 1.68 angstrom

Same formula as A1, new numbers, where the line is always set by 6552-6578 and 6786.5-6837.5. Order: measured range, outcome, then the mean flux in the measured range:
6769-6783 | -0.021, 7.7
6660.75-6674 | 0.043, 8.75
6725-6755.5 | 0.126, 7.18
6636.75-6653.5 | 0.013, 9.31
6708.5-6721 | 0.127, 7.5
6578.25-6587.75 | 0.004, 10.3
